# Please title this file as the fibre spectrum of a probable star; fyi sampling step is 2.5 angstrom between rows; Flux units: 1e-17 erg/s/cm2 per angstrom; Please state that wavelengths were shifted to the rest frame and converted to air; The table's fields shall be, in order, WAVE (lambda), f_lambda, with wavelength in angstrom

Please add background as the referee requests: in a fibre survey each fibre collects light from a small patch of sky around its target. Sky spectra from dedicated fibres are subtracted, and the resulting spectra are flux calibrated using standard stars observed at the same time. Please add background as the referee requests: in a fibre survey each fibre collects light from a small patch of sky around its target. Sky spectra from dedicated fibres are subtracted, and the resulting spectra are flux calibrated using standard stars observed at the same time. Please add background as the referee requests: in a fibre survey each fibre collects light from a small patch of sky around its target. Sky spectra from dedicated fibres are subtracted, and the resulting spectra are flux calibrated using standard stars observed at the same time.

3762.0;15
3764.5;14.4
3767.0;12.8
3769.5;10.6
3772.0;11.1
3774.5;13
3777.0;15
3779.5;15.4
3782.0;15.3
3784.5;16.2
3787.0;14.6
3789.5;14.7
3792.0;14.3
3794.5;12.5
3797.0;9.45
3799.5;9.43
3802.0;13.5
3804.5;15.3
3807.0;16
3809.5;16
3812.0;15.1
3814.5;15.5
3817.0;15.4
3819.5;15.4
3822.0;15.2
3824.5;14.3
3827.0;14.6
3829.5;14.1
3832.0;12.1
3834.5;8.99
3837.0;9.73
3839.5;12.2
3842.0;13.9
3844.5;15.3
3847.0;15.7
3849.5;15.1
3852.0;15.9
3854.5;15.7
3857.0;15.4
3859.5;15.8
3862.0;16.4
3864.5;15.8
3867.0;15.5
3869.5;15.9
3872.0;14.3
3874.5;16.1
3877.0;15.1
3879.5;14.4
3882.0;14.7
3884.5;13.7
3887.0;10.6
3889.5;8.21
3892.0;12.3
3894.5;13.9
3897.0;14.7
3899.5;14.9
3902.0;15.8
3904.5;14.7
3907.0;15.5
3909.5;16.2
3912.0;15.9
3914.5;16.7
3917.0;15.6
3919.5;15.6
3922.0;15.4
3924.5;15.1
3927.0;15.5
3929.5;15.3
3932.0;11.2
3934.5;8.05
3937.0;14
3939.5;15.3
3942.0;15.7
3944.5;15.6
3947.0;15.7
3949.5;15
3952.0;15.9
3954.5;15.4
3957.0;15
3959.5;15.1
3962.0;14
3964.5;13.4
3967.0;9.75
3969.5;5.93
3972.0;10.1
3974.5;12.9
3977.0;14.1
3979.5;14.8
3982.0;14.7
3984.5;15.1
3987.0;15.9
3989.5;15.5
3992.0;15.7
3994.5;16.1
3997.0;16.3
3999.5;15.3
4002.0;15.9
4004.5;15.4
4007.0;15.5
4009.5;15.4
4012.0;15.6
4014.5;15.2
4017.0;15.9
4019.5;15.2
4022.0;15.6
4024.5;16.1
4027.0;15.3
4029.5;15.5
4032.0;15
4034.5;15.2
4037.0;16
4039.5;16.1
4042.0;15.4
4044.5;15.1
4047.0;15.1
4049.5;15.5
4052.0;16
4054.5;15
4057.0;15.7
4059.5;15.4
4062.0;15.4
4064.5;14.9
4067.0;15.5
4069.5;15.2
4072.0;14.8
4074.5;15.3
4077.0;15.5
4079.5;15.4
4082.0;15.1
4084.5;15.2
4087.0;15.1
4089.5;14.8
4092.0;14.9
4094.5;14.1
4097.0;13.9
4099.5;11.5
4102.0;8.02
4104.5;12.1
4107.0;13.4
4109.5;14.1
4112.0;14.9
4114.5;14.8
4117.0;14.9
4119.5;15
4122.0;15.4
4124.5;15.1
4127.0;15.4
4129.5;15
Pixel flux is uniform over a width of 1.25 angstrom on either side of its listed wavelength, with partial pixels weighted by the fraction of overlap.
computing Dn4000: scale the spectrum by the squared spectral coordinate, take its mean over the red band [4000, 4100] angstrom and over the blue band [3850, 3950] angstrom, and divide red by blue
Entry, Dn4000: 1.12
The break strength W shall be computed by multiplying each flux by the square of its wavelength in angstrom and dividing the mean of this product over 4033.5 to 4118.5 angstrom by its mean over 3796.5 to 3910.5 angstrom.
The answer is 1.2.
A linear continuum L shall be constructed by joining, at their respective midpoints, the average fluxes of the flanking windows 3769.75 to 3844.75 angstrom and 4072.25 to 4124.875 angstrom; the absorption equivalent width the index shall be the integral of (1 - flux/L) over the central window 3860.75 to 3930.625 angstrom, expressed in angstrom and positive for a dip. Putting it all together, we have -4.6 angstrom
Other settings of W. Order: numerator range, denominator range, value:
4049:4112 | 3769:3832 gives 1.18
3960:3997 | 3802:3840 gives 1.05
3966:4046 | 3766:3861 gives 1.17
